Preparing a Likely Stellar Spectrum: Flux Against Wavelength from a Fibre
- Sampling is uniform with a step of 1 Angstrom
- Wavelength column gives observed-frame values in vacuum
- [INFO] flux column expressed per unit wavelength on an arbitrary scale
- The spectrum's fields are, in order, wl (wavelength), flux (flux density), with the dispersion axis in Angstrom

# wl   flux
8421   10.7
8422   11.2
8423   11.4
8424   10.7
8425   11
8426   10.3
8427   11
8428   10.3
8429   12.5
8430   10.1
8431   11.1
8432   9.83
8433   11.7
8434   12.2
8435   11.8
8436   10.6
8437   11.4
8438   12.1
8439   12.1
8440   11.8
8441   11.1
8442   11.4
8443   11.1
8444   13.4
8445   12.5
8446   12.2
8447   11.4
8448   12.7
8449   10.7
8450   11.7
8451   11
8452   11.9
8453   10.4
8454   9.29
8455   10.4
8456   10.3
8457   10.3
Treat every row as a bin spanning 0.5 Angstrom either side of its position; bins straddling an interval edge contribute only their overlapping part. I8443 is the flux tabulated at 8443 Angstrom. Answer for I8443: 11.1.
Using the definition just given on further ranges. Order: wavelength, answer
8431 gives 11.1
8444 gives 13.4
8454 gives 9.29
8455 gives 10.4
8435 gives 11.8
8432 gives 9.83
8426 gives 10.3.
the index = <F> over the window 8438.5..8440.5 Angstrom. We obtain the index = 11.9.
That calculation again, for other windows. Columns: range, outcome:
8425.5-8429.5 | 11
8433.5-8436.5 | 11.5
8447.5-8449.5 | 11.7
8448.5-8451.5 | 11.1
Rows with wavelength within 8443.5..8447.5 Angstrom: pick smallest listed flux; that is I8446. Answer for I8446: 11.4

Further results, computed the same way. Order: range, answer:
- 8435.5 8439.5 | 10.6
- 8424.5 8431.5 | 10.1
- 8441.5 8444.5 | 11.1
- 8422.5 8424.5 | 10.7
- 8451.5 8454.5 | 9.29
